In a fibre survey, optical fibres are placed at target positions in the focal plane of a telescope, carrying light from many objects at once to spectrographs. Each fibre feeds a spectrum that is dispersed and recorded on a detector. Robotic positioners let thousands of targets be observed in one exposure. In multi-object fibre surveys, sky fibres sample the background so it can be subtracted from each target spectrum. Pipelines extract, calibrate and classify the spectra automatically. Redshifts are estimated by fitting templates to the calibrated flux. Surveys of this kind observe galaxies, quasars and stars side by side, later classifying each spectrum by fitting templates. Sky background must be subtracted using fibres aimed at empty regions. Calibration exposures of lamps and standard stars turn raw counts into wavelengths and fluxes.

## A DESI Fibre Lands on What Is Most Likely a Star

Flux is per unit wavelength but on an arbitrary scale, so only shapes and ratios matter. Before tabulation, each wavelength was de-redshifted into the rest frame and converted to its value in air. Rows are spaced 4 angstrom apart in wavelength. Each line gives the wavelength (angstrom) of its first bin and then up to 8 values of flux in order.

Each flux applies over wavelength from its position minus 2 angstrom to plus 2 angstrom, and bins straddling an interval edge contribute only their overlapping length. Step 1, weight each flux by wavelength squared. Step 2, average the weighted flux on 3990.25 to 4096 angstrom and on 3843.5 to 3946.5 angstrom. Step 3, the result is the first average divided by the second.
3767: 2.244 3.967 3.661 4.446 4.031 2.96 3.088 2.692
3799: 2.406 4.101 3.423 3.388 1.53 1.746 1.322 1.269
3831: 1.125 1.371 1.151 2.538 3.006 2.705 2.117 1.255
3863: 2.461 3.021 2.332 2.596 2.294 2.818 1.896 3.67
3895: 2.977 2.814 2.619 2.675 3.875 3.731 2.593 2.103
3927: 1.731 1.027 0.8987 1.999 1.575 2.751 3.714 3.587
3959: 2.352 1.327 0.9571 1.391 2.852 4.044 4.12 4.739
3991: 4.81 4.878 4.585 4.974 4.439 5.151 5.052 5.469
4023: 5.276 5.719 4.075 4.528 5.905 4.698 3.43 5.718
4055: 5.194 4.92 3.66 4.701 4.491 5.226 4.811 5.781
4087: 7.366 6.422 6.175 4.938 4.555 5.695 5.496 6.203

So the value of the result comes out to 2.3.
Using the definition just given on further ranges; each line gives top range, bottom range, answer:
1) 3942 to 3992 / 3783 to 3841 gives 1.38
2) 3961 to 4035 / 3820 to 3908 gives 1.95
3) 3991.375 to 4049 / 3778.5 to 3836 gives 2.12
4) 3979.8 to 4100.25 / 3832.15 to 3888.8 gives 2.46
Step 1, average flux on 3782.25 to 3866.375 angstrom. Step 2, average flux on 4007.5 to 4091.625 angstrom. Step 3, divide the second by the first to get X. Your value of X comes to 2.16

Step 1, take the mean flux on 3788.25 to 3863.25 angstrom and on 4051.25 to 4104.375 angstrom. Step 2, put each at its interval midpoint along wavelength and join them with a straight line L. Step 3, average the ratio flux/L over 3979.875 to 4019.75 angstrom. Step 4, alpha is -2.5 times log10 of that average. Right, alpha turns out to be -0.105 mag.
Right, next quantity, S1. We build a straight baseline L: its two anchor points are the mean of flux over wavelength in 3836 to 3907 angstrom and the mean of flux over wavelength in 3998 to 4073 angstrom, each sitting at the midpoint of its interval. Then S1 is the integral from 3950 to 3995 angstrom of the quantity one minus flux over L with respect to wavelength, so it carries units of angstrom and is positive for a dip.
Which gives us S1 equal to 9.3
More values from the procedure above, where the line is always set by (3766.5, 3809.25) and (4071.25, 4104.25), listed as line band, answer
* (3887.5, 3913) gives 7.2 angstrom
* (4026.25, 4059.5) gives 2.6 angstrom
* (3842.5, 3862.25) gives 7.9 angstrom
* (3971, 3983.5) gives 4.1 angstrom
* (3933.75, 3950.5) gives 9.3 angstrom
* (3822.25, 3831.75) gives 6.3 angstrom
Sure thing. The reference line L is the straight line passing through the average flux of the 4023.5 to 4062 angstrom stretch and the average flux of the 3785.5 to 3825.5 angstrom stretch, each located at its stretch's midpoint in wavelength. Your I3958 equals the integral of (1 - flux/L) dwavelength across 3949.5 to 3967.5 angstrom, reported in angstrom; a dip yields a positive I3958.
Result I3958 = 7.08 angstrom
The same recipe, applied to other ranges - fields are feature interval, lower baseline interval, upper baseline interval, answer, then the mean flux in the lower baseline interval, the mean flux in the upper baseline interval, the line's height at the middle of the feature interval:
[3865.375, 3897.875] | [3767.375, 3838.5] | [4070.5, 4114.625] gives 7.3 angstrom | 2.69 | 5.6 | 3.48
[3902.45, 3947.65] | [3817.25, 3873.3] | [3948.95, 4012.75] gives 9.6 angstrom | 1.96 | 3.61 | 2.93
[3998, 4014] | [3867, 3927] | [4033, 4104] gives -2.0 angstrom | 2.76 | 5.15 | 4.28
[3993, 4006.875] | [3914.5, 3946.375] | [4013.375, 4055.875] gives -2.8 angstrom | 1.91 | 5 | 3.97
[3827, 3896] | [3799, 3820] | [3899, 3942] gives 8.3 angstrom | 2.85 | 2.33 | 2.61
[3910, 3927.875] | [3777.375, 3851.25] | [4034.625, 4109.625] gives 3.9 angstrom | 2.53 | 5.19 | 3.61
